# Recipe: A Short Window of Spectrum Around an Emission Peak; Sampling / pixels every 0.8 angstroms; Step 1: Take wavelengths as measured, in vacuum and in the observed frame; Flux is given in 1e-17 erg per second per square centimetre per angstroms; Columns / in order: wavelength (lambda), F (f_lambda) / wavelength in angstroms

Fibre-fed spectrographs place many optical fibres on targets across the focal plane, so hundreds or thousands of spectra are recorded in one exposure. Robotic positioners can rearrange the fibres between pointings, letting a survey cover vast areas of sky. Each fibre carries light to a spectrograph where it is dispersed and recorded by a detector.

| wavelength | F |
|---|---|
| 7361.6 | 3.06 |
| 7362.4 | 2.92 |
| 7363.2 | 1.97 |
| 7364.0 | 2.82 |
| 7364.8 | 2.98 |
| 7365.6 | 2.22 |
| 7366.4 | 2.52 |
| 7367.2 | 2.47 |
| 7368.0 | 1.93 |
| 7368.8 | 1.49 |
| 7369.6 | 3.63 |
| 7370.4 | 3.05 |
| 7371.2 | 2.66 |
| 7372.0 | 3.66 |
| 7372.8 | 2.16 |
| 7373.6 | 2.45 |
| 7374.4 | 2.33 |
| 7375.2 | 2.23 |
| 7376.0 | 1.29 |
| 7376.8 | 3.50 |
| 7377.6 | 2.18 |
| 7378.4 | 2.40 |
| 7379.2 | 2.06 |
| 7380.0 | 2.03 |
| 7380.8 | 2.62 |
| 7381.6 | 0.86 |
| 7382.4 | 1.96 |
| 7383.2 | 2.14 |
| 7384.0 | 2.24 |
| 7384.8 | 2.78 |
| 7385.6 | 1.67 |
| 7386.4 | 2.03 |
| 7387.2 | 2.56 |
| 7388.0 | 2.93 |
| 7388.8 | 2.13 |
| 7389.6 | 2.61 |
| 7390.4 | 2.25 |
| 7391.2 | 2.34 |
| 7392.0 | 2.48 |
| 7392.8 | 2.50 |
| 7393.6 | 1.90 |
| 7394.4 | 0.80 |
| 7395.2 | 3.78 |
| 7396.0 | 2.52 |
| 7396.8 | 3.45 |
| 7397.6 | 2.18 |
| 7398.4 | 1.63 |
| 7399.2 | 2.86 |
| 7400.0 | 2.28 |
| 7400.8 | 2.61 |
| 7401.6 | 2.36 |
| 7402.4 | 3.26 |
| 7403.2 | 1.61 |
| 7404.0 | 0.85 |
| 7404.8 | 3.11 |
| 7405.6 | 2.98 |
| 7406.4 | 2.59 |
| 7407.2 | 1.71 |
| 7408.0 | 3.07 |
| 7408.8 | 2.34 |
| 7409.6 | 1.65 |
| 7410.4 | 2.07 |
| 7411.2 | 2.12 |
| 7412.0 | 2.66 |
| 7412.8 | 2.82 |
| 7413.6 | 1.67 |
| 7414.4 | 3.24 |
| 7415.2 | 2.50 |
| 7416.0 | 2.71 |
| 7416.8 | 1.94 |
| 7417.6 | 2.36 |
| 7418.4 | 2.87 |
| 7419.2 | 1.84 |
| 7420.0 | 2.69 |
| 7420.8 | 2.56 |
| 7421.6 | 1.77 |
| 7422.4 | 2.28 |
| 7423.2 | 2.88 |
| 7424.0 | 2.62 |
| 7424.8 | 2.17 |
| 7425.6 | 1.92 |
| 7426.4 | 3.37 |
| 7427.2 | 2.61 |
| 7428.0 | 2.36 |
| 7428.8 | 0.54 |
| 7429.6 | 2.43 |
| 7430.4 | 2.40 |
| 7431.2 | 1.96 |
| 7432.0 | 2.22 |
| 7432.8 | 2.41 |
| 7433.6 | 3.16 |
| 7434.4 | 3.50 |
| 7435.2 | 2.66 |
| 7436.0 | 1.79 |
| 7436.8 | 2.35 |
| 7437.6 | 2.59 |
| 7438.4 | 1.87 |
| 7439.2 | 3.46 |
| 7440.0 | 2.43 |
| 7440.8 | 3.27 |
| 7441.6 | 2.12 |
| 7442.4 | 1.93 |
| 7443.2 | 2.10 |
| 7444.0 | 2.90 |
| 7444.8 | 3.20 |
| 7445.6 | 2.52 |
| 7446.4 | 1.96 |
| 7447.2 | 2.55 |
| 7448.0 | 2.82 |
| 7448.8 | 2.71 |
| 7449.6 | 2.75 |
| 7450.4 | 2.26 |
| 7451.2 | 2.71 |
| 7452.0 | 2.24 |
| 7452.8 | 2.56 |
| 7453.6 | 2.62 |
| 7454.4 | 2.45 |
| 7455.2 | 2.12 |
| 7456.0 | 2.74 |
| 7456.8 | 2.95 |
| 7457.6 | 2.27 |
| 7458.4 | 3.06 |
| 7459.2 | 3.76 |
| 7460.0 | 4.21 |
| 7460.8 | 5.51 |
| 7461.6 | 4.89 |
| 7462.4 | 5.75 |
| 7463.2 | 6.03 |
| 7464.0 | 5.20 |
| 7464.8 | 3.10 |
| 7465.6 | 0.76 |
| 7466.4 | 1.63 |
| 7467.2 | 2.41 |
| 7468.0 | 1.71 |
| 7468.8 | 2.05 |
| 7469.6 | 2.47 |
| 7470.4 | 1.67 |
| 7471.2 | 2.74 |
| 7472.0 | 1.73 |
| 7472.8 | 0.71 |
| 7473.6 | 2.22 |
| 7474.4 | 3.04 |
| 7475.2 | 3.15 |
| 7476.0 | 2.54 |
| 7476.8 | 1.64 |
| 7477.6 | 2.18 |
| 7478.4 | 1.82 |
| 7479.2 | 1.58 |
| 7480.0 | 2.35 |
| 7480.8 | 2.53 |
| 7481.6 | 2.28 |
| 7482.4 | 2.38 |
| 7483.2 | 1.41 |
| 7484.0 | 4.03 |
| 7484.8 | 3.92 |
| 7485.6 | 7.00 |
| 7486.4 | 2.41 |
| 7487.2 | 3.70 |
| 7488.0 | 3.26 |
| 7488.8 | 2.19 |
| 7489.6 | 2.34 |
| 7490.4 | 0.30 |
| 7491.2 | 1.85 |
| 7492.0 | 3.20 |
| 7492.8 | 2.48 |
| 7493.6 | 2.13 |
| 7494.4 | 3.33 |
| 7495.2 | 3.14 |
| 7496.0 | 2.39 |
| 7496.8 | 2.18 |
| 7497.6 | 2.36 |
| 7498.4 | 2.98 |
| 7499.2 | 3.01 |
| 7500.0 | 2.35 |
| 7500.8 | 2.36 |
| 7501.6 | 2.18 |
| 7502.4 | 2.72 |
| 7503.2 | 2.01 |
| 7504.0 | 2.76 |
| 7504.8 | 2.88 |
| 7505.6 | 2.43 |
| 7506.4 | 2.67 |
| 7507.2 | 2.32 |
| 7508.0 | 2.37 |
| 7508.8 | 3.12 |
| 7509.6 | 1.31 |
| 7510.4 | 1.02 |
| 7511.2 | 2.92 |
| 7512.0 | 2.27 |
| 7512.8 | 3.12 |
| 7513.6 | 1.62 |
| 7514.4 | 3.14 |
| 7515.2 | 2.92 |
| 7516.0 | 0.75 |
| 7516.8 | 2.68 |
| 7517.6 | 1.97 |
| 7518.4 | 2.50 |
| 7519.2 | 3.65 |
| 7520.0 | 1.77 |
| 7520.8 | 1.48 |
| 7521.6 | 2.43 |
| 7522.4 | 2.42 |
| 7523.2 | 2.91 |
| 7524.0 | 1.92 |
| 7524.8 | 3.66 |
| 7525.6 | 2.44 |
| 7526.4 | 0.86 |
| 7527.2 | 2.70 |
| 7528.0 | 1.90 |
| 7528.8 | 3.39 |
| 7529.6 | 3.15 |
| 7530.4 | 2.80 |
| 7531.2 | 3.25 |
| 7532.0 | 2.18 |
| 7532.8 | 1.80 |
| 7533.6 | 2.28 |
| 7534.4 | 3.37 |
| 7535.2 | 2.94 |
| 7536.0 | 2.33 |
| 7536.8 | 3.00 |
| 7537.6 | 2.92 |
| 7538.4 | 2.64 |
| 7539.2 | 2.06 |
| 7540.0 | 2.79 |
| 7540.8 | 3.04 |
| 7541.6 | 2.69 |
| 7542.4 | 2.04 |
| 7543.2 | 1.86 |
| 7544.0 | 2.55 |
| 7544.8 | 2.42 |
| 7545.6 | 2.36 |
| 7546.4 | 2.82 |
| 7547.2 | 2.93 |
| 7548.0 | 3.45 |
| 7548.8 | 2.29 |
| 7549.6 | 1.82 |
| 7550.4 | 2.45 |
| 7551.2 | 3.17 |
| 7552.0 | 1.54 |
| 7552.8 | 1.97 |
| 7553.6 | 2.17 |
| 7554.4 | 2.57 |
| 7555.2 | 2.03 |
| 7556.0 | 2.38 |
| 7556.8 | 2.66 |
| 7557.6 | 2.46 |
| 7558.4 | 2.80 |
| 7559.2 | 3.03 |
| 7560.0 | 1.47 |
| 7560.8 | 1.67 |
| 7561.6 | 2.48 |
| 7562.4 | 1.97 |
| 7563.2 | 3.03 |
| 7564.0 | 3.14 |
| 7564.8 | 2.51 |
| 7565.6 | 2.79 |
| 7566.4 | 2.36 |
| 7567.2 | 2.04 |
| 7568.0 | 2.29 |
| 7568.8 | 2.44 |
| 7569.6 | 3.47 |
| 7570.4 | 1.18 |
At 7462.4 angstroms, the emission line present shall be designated H-alpha 6563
